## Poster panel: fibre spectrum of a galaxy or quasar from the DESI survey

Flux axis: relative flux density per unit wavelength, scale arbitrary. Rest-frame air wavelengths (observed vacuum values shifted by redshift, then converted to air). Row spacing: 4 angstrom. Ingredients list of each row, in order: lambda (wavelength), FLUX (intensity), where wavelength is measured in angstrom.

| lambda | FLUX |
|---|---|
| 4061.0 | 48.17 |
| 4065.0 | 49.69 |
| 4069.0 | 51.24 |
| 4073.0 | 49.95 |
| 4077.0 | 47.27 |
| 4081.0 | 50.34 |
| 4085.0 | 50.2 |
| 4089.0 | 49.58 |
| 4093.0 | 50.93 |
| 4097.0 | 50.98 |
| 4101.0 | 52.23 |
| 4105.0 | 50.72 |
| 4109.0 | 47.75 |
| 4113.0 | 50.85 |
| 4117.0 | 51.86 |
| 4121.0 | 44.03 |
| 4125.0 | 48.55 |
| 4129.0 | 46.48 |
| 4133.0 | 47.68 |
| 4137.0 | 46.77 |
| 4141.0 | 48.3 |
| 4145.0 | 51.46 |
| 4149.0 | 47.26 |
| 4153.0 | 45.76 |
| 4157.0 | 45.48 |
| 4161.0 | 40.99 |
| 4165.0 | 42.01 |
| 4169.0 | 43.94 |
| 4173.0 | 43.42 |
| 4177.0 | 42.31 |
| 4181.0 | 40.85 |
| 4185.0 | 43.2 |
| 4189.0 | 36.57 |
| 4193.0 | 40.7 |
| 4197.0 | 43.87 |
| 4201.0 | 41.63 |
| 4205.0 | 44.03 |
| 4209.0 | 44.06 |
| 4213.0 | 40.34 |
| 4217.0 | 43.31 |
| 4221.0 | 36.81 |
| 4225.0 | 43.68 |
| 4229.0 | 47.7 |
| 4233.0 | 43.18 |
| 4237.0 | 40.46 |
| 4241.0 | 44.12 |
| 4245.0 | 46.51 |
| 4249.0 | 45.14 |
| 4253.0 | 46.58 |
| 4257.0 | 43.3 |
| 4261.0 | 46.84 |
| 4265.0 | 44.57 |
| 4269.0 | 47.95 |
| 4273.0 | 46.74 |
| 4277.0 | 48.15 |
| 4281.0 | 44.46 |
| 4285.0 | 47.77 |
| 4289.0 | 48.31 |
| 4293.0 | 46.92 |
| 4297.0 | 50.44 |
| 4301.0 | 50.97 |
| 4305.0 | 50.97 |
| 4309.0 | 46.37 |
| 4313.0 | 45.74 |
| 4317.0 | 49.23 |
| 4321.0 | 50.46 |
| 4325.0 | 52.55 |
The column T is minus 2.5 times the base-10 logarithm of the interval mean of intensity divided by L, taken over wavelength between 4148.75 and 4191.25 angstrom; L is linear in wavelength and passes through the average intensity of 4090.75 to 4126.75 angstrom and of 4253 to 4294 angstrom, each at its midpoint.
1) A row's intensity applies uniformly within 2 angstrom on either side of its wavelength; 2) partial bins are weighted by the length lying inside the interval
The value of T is 0.14 mag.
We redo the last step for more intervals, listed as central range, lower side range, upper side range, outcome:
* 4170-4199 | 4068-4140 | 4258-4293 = 0.16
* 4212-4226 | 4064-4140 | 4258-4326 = 0.19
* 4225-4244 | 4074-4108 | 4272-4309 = 0.11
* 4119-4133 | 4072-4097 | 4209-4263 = 0.04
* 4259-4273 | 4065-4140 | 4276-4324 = 0.05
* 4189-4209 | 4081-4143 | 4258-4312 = 0.15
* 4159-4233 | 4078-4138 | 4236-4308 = 0.14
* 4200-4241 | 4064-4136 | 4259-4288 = 0.12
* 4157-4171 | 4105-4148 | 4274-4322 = 0.13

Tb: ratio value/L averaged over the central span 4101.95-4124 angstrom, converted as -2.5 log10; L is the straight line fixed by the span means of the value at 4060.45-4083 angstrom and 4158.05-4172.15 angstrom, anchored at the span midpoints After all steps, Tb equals -0.061 mag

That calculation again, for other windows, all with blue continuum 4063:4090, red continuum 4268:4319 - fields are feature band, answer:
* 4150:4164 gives 0.12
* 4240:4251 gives 0.07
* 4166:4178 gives 0.14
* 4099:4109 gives -0.03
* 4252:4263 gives 0.07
